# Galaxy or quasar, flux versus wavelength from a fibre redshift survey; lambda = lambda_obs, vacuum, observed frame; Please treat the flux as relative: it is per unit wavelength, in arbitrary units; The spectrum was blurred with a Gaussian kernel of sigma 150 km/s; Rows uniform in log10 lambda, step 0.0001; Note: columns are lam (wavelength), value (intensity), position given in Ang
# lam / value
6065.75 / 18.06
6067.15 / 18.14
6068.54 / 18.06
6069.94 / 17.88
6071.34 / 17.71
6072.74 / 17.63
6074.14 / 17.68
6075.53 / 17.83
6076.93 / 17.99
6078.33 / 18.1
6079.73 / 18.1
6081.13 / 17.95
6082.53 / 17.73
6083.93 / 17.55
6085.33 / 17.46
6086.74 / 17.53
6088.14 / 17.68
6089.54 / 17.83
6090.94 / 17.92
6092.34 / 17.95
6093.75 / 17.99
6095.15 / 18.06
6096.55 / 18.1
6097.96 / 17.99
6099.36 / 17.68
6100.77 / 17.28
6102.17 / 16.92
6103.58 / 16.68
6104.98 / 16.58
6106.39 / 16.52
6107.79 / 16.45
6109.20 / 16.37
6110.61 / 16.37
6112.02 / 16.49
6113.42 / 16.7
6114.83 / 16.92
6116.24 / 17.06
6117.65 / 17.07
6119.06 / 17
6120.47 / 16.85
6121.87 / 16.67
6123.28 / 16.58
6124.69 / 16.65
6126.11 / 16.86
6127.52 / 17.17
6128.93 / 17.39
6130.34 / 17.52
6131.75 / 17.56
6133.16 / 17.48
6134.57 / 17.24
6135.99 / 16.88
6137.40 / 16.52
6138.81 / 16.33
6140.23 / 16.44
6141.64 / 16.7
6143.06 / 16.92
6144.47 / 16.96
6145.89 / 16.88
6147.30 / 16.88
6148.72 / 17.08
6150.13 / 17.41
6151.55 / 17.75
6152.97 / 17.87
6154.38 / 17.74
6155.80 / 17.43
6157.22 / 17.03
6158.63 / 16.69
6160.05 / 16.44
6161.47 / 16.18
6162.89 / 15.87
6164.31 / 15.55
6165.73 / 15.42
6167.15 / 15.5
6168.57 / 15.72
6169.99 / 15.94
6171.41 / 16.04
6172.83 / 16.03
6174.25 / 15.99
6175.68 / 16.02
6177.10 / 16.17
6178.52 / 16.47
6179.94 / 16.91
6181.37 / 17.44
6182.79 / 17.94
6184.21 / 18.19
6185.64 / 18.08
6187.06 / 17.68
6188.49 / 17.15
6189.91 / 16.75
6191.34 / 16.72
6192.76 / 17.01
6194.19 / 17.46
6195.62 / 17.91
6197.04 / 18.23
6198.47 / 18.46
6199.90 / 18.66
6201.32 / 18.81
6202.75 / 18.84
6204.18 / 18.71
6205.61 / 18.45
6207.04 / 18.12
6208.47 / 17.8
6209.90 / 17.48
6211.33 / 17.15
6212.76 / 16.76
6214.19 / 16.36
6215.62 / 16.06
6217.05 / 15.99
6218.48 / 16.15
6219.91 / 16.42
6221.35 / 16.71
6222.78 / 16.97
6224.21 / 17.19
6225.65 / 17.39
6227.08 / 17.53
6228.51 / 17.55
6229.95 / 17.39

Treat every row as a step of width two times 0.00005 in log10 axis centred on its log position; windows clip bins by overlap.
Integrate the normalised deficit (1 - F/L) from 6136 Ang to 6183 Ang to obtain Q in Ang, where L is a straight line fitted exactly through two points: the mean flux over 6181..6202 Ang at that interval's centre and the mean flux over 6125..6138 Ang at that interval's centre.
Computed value 2.3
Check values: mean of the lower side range 17.2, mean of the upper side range 17.8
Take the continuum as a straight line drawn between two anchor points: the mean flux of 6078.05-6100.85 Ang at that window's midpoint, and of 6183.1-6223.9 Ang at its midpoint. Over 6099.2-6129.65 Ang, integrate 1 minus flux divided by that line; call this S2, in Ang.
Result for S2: 1.6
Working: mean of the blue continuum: 17.8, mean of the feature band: 16.8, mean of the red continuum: 17.5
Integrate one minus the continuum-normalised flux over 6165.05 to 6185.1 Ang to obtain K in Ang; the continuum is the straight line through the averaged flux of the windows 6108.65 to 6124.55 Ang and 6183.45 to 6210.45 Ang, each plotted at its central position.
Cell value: 1.3 Ang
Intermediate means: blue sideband 16.7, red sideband 17.9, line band 16.4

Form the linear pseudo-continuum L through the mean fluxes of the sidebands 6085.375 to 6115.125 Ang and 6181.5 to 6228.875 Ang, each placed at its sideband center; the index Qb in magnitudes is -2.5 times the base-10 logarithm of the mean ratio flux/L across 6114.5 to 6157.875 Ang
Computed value 0.017 mag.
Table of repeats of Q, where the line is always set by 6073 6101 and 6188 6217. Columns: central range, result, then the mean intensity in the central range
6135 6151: 0.8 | 16.8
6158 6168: 1.0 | 15.9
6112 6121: 0.4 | 16.9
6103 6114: 0.8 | 16.5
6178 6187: 0.1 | 17.5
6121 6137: 0.6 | 17.1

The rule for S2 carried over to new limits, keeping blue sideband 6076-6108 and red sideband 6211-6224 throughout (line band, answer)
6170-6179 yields 0.4 Ang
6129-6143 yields 0.2 Ang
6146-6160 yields -0.2 Ang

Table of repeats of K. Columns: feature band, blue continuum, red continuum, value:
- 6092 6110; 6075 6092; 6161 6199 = 0.37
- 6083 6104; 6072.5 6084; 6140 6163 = 0.04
